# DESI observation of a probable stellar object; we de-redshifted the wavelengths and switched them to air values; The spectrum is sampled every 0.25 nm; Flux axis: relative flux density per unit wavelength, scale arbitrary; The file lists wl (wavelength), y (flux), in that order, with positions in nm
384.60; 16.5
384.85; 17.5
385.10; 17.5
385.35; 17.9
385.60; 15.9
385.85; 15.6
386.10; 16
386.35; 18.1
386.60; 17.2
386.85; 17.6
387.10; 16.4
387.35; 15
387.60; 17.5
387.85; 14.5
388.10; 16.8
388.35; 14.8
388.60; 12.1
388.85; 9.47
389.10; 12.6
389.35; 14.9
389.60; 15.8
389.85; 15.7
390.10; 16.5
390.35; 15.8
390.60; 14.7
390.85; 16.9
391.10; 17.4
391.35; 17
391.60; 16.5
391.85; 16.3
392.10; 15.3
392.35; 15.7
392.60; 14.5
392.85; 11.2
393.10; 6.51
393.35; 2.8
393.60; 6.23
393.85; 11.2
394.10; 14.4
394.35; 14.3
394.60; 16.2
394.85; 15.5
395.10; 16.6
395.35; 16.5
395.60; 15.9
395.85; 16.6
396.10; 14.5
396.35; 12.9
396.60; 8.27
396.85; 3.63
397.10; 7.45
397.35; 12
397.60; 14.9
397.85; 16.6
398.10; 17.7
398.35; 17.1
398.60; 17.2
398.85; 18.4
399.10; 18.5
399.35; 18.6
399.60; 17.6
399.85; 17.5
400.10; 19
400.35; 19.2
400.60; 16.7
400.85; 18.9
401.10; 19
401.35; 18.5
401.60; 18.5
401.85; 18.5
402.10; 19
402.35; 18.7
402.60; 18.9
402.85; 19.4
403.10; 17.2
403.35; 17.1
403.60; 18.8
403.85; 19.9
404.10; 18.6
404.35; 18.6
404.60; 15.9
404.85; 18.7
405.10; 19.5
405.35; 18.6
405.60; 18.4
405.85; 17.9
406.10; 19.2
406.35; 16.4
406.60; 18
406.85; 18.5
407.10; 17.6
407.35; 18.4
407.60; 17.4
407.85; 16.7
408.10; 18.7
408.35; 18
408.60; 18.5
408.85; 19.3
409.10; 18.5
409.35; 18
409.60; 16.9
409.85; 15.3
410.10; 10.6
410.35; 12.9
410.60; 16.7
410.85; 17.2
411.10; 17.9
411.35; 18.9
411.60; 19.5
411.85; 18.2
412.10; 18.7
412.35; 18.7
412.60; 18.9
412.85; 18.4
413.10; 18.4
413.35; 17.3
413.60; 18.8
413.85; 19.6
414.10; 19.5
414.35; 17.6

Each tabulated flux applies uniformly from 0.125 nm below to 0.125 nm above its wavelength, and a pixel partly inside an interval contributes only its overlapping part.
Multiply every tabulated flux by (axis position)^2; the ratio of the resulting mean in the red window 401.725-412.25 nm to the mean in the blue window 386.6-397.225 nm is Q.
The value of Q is 1.39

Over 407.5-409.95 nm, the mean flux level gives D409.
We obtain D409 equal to 17.8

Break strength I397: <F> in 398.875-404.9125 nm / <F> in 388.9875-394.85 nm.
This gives 1.3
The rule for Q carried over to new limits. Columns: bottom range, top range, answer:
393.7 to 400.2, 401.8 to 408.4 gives 1.27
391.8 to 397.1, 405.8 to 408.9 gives 1.54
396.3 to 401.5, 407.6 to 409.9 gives 1.19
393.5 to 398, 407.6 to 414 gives 1.46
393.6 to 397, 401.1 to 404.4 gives 1.46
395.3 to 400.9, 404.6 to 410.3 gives 1.19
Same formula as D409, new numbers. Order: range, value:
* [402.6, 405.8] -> 18.4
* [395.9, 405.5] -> 16.8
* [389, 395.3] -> 14.1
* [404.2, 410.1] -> 17.8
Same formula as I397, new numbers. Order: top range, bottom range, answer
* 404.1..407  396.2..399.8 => 1.26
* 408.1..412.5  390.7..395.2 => 1.28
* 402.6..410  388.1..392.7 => 1.19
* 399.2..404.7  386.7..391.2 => 1.21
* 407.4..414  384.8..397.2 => 1.23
